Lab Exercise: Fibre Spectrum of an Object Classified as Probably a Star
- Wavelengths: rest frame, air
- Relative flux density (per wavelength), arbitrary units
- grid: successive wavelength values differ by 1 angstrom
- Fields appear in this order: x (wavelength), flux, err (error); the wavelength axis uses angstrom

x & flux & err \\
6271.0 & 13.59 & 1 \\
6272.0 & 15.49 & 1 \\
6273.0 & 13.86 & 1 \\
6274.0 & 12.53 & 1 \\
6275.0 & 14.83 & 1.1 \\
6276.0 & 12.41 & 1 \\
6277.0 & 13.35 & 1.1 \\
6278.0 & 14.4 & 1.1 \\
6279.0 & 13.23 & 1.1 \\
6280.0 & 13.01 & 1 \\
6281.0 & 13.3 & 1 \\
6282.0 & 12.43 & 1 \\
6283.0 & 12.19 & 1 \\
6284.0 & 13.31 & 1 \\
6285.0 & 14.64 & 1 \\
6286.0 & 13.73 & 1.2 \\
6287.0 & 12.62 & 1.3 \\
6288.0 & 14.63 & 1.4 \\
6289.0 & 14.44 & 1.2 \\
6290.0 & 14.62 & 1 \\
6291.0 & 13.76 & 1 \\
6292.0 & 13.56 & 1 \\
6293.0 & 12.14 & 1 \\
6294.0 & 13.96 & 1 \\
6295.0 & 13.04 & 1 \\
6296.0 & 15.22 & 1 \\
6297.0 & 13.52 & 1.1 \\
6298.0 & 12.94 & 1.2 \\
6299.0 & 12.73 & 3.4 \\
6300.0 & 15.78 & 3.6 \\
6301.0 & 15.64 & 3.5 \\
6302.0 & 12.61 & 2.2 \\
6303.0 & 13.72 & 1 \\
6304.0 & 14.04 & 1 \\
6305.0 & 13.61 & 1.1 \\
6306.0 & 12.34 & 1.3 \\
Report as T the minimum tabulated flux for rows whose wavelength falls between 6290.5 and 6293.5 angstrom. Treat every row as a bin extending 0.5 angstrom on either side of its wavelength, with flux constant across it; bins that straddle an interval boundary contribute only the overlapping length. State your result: 12.14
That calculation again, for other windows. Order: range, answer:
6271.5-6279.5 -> 12.41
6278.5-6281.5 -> 13.01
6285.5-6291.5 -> 12.62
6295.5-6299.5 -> 12.73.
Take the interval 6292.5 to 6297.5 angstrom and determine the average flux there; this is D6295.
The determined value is 13.6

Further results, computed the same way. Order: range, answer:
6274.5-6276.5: 13.6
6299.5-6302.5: 14.7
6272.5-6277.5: 13.4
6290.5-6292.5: 13.7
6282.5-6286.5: 13.5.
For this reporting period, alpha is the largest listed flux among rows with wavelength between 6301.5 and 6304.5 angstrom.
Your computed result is 14.04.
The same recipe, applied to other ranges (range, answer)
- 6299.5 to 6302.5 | 15.78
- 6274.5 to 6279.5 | 14.83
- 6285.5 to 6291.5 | 14.63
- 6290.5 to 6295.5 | 13.96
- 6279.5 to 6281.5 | 13.3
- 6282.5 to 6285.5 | 14.64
